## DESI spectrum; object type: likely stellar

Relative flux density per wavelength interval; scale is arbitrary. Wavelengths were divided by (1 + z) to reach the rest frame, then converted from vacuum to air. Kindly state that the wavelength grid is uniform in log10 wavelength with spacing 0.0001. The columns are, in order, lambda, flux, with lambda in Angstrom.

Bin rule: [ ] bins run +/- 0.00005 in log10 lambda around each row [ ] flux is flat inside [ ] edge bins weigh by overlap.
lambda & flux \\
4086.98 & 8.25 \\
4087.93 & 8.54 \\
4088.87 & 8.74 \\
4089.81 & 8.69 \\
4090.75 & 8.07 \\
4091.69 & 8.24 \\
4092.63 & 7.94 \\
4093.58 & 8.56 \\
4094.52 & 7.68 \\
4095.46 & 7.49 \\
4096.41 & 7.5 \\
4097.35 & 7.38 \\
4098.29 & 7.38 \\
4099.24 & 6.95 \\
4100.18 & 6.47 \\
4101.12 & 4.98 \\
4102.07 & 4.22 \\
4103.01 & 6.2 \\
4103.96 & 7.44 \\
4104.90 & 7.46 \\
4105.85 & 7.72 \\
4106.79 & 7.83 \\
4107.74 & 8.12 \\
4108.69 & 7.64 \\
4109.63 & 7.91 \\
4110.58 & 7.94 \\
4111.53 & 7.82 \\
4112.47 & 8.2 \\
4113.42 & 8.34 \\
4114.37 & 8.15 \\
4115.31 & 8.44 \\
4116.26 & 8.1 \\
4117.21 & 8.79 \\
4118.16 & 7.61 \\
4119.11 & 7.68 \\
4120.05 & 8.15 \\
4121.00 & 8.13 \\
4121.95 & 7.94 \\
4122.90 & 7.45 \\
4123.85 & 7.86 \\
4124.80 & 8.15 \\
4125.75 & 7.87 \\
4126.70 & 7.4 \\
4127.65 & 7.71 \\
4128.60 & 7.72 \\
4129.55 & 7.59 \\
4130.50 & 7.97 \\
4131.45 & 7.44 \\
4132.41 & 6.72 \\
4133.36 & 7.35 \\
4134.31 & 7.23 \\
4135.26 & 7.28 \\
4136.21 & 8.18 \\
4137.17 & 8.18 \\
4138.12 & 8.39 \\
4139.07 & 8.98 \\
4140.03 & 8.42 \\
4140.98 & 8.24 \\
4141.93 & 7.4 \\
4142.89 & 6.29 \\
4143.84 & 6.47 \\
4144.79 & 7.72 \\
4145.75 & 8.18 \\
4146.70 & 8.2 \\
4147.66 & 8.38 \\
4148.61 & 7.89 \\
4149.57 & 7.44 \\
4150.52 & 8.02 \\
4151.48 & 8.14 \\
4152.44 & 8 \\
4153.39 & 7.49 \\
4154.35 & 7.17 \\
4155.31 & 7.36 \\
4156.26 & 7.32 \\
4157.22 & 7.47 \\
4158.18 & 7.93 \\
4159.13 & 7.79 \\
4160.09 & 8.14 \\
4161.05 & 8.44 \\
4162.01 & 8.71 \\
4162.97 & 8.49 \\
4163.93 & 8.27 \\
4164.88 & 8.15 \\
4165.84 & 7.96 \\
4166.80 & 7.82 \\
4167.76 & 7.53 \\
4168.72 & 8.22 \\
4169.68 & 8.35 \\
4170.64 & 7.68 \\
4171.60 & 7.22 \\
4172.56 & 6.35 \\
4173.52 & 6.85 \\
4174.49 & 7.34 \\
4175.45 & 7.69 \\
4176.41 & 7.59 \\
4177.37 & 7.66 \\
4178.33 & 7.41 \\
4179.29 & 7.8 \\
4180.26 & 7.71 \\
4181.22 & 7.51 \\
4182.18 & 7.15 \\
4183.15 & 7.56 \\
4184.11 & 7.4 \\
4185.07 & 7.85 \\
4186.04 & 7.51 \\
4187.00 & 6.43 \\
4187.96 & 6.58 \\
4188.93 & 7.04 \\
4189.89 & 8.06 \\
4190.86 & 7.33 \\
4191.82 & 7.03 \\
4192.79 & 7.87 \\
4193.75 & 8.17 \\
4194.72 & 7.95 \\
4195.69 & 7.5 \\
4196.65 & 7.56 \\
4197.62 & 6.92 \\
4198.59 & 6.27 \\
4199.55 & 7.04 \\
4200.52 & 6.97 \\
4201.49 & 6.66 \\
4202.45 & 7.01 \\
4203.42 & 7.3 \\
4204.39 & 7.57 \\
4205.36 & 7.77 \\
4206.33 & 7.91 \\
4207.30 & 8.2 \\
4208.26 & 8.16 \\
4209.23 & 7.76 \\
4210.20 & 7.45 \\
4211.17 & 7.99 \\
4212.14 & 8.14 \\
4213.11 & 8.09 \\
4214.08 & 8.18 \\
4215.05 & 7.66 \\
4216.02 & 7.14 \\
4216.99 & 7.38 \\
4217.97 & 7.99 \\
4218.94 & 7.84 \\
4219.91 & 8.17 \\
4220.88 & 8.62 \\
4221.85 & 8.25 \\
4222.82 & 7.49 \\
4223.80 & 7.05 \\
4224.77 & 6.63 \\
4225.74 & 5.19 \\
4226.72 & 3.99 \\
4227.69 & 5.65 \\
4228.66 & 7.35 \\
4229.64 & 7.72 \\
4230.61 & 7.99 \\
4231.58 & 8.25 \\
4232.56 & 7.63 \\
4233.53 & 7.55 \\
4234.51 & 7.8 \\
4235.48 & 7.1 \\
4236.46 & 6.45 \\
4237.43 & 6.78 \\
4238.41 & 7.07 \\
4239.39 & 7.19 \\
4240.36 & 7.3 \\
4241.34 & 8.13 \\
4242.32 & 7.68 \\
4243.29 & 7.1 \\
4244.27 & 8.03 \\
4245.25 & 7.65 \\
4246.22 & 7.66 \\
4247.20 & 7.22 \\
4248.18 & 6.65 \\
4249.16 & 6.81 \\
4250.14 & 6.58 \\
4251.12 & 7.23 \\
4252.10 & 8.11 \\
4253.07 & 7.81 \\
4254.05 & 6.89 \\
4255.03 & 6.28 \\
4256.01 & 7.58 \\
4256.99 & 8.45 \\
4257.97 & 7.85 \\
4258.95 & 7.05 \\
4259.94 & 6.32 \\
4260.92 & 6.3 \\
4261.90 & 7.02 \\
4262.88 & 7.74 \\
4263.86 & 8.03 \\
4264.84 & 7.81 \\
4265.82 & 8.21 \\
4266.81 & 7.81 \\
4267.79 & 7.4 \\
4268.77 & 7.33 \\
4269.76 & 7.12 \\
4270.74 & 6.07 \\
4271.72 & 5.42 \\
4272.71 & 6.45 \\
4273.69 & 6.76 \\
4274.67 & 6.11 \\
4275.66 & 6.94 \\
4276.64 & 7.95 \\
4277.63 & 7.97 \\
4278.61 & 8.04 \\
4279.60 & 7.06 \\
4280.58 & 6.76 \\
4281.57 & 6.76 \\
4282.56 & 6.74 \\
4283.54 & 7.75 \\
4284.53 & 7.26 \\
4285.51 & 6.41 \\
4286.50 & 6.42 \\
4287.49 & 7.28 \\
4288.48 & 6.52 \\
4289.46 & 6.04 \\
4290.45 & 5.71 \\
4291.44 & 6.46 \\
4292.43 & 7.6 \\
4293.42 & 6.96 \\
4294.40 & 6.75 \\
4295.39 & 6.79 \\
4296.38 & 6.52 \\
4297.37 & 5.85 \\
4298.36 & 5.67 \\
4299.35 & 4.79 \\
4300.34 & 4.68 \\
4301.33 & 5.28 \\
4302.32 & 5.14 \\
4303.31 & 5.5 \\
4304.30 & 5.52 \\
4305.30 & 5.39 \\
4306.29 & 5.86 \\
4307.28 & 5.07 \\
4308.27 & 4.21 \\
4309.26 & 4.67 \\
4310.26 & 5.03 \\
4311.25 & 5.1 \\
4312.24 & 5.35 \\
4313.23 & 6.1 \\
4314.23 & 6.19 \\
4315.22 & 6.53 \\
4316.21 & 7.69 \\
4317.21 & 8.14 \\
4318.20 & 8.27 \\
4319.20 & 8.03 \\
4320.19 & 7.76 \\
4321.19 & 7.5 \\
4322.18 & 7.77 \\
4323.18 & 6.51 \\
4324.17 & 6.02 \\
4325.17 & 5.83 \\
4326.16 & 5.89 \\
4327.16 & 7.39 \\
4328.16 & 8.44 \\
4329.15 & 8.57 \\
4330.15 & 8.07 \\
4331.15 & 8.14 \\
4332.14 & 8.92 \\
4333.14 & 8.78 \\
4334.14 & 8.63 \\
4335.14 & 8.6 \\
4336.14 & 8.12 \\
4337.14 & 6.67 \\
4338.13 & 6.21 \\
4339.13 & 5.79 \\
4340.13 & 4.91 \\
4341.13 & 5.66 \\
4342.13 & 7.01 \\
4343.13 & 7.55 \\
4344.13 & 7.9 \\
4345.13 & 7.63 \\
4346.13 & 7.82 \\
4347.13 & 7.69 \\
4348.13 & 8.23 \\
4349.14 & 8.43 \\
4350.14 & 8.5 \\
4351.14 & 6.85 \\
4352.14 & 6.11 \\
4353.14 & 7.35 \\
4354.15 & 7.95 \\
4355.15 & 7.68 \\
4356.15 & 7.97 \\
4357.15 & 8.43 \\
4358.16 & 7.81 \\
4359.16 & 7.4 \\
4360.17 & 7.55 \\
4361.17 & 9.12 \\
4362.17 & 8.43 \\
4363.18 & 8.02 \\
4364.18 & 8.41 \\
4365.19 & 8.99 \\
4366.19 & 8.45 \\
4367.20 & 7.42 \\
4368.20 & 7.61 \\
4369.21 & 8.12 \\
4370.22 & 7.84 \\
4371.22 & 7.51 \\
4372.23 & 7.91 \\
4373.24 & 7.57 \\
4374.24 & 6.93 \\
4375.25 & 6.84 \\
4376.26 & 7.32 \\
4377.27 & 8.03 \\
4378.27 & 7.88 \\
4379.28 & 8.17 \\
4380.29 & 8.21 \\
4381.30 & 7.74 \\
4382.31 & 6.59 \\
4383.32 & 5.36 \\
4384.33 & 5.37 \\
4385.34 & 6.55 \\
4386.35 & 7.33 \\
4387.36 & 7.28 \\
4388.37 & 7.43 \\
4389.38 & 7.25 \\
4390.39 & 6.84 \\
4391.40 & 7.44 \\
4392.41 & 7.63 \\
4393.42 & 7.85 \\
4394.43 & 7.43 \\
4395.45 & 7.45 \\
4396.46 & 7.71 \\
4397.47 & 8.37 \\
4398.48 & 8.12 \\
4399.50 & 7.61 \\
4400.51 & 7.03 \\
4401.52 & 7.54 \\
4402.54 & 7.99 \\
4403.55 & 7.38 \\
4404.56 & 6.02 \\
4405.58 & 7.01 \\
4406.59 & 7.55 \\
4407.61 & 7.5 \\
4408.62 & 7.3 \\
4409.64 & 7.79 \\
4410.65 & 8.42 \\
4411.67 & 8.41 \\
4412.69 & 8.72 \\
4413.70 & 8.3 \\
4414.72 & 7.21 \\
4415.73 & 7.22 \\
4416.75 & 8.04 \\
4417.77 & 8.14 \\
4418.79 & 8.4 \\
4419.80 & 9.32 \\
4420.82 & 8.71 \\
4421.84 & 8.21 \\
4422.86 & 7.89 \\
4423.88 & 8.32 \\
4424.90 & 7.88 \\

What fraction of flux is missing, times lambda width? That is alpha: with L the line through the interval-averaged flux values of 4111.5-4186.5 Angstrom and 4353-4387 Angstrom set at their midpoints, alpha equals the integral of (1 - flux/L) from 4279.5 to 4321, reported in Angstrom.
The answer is 7.6 Angstrom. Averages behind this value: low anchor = 7.78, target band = 6.28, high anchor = 7.64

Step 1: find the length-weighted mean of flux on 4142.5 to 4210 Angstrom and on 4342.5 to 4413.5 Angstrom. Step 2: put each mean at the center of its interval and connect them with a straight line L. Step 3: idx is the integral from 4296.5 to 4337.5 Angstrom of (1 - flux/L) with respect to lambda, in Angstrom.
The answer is 5.30 Angstrom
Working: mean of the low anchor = 7.58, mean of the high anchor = 7.62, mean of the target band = 6.63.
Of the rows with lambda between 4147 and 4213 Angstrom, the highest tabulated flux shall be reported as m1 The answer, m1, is 8.71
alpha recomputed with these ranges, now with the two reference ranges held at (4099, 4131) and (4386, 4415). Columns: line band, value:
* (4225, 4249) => 1.5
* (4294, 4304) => 2.5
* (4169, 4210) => 0.9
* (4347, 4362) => -0.5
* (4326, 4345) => 0.3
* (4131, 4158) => -0.4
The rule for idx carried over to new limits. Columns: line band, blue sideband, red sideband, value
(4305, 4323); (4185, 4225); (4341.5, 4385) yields 2.9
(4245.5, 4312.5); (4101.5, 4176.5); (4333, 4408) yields 8.6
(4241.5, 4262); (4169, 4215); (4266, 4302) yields -0.9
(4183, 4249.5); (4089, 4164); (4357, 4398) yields 2.5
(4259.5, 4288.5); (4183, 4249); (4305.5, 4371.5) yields 1.1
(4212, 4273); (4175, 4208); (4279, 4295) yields -1.8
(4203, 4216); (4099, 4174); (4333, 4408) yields -0.3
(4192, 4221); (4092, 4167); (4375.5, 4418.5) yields 0.1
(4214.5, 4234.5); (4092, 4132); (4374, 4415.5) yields 0.7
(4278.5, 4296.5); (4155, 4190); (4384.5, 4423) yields 2.0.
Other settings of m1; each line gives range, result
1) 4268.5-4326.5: 8.27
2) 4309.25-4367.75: 9.12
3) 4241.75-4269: 8.45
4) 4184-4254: 8.62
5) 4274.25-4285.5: 8.04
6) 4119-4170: 8.98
